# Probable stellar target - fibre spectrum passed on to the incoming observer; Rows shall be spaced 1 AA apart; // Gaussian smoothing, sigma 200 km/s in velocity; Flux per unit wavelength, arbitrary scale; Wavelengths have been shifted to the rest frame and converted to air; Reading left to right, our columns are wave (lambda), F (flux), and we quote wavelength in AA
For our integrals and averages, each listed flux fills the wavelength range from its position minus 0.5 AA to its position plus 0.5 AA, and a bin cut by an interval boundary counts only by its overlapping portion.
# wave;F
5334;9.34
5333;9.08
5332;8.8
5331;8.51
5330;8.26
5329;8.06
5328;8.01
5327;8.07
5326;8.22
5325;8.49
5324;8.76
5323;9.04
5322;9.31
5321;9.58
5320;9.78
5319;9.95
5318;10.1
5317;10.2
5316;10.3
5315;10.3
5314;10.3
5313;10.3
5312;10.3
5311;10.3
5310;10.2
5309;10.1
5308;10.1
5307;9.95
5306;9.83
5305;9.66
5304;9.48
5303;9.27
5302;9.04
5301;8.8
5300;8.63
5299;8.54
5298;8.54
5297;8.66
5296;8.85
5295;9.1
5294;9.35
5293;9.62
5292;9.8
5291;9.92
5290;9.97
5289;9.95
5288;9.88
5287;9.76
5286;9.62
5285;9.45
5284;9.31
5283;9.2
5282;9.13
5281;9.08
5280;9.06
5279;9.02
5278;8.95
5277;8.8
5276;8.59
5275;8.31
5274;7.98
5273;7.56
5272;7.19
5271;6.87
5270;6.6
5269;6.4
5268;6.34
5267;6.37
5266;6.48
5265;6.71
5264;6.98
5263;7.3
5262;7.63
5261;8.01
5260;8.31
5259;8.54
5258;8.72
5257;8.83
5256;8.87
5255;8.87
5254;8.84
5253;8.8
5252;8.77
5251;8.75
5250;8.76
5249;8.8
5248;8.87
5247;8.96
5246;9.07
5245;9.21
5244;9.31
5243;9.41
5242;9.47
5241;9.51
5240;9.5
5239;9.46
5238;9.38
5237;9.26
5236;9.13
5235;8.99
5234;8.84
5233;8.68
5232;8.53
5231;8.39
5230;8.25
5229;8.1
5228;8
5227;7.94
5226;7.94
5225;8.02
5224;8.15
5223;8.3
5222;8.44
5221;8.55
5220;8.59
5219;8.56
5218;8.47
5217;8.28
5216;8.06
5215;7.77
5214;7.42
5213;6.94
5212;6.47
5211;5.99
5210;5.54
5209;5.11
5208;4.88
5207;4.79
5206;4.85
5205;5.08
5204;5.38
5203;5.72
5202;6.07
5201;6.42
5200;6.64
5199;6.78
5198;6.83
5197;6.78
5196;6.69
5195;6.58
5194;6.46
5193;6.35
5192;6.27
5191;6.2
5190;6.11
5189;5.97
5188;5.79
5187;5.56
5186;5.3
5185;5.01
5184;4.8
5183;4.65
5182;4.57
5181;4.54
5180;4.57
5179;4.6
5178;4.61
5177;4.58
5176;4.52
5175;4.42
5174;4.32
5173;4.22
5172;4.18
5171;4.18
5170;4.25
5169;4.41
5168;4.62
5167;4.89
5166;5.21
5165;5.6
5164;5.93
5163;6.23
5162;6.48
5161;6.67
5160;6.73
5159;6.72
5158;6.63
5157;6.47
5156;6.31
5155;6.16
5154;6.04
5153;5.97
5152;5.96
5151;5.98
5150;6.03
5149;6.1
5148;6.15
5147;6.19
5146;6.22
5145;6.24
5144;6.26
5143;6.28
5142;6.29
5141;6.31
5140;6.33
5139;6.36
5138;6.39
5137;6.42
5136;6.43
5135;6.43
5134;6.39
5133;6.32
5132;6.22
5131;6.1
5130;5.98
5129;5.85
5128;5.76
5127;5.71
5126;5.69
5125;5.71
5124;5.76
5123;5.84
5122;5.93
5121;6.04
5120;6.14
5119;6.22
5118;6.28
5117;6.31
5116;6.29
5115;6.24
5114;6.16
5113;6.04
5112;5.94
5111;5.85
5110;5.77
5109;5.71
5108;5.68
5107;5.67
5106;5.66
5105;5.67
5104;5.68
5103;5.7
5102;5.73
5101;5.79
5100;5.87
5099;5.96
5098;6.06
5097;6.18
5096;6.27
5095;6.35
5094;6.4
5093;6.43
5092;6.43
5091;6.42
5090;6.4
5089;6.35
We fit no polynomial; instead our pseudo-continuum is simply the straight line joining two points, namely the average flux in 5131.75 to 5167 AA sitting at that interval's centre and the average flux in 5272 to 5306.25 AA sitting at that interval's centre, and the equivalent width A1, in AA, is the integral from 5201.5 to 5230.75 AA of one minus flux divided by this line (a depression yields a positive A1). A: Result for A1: 2.0 AA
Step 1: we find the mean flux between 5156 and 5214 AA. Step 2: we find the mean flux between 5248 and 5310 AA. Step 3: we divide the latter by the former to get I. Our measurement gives 1.6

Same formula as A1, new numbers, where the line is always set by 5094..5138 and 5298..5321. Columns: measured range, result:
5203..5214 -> 3.1 AA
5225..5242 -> -0.9 AA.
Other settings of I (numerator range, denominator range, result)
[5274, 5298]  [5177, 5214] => 1.62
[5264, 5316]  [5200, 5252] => 1.13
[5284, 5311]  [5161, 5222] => 1.62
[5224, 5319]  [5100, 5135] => 1.49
